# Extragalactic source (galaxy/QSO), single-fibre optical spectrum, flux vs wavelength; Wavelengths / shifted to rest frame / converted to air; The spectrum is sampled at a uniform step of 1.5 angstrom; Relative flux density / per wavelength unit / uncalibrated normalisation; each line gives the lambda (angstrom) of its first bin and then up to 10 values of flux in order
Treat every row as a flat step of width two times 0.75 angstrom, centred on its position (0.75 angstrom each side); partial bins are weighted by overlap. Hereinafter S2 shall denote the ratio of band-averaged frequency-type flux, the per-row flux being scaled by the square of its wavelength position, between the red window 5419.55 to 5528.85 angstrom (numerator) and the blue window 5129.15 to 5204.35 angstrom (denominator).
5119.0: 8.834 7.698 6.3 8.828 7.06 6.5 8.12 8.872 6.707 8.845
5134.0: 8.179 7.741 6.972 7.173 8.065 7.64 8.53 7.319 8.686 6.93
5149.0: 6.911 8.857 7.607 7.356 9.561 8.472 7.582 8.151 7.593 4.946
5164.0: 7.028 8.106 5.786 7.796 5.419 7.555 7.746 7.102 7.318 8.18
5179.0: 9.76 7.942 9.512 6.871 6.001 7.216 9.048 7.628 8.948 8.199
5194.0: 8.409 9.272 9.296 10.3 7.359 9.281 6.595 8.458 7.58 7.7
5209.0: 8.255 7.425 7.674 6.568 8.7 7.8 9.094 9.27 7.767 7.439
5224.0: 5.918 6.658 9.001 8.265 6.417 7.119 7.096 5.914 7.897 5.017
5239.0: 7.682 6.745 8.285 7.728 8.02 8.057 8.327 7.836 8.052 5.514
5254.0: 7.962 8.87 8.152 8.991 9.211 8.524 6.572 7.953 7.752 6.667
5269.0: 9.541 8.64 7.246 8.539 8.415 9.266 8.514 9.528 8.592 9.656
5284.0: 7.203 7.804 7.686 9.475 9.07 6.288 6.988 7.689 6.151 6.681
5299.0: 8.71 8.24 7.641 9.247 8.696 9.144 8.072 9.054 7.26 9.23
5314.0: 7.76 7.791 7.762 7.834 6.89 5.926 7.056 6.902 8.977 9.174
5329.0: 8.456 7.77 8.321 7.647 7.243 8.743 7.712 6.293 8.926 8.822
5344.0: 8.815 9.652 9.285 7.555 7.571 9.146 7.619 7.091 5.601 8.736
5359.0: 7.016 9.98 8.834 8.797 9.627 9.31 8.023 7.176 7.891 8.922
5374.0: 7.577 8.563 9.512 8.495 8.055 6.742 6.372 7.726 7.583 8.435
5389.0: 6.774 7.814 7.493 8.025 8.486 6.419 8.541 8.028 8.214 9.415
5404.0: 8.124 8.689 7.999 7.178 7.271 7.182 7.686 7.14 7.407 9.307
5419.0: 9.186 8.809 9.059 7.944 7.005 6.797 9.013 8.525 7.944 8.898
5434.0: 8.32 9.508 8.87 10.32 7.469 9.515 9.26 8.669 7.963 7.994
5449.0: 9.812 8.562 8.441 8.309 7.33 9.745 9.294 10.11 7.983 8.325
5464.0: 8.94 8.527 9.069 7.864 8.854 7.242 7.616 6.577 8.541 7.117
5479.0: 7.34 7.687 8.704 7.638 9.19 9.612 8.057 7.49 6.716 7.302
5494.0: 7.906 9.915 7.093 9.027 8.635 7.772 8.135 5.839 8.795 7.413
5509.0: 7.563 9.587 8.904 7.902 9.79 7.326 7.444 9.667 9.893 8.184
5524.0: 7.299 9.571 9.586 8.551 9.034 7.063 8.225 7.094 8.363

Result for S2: 1.20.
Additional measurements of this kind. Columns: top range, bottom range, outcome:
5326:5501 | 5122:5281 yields 1.14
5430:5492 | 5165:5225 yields 1.18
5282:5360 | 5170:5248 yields 1.06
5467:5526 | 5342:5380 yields 1.02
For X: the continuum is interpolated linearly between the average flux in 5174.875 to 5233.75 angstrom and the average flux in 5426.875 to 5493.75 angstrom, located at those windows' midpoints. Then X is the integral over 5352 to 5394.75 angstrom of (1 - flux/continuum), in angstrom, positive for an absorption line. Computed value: 1.3 angstrom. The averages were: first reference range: 7.98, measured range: 8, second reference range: 8.4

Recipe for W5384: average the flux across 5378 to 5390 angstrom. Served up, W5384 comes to 7.51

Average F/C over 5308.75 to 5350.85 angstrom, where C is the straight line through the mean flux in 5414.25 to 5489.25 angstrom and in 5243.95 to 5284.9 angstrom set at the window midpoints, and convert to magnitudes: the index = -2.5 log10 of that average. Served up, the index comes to 0.035 mag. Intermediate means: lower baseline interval 8.2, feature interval 8.02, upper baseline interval 8.43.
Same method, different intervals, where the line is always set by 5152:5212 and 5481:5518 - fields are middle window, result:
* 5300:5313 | -0.07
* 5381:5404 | 0.04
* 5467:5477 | 0.04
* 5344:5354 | -0.06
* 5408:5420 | 0.03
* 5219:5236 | 0.08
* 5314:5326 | 0.10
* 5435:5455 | -0.08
